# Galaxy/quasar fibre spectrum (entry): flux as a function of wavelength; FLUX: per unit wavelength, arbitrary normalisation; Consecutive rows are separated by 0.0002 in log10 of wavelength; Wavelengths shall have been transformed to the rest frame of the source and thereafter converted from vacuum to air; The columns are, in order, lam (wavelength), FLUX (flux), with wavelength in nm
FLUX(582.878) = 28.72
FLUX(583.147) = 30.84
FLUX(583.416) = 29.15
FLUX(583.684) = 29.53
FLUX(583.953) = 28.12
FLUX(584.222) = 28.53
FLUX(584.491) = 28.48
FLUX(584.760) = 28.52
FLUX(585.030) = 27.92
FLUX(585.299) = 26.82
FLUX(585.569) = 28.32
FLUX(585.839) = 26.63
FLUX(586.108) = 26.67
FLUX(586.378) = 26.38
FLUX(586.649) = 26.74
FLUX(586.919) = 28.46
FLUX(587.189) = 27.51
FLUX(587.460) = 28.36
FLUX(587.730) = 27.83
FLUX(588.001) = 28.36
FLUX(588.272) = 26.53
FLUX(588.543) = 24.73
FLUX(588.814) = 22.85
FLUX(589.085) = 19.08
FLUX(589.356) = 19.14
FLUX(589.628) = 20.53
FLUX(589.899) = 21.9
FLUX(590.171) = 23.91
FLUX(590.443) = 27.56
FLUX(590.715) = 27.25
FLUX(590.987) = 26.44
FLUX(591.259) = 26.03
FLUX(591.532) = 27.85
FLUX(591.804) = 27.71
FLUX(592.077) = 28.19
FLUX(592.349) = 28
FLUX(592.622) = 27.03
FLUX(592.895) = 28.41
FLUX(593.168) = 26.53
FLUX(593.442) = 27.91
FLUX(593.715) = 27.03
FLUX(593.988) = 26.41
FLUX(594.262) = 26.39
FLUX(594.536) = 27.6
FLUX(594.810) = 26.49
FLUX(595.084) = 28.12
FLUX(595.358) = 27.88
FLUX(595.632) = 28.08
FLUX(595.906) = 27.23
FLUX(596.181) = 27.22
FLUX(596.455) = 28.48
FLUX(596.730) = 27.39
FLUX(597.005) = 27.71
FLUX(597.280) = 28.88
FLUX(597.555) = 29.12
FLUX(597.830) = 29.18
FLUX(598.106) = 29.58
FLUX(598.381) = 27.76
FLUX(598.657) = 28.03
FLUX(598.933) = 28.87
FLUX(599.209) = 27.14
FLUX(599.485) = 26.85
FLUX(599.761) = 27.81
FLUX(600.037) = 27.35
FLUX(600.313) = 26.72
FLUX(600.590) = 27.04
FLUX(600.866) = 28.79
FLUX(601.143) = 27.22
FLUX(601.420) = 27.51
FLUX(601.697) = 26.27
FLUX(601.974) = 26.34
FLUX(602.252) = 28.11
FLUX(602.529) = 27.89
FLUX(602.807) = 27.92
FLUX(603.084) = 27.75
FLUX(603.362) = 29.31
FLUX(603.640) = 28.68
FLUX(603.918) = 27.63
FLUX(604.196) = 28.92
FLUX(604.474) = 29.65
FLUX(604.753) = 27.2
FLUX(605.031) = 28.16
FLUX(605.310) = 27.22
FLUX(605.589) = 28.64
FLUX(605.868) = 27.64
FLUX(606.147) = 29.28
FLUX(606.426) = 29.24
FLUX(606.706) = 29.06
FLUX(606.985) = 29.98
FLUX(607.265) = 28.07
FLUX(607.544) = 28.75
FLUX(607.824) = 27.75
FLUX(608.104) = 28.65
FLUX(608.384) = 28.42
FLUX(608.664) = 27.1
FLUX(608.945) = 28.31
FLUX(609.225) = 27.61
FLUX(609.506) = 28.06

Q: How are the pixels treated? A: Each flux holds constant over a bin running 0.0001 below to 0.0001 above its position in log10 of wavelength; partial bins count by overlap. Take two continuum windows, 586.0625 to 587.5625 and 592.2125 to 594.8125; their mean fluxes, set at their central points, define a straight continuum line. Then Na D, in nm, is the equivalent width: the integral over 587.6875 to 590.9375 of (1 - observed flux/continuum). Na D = 0.38 nm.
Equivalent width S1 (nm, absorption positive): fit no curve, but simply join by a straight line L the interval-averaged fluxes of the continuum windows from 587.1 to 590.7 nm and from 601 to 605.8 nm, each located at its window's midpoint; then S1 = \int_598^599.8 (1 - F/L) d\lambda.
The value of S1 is -0.08 nm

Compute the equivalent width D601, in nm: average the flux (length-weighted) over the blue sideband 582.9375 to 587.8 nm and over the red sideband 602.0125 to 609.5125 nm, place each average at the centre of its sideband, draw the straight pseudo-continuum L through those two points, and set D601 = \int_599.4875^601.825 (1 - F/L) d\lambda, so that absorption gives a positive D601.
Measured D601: 0.08 nm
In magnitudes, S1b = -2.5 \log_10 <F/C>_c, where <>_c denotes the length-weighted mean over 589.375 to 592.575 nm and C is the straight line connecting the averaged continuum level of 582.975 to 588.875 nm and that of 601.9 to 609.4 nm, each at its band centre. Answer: 0.09 mag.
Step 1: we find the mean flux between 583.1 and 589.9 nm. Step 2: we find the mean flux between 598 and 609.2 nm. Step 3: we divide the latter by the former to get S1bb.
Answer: 1.06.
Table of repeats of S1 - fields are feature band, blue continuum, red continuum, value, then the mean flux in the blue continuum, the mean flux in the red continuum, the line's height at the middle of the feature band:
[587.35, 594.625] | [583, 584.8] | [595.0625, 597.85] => 0.66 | 29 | 28.1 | 28.5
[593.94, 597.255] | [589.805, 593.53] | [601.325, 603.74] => -0.04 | 26.8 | 27.7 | 27.1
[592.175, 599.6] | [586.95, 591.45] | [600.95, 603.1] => -0.43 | 25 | 27.4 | 26.2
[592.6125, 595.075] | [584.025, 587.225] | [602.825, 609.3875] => 0.07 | 27.6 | 28.4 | 27.9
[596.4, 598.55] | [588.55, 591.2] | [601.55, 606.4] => -0.22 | 23.4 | 28.1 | 25.9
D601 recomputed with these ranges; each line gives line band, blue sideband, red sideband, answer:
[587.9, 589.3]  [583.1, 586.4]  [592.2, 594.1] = 0.20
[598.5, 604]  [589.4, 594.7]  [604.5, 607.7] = 0.02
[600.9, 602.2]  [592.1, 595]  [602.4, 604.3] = 0.05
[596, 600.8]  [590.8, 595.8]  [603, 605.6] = -0.03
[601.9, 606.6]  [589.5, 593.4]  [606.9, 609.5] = -0.08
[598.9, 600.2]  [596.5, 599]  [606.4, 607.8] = 0.05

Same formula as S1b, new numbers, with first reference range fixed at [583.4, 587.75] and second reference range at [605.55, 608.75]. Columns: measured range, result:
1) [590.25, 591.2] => 0.05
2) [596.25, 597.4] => 0.01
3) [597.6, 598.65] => -0.02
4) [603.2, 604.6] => -0.01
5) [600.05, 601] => 0.03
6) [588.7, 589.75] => 0.35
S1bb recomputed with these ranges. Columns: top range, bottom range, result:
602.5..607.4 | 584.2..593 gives 1.08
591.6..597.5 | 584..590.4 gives 1.07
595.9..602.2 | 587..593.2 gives 1.08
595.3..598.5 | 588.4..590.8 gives 1.23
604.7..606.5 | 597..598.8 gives 0.98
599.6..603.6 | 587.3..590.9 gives 1.13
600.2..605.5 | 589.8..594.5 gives 1.04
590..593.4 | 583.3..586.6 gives 0.97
